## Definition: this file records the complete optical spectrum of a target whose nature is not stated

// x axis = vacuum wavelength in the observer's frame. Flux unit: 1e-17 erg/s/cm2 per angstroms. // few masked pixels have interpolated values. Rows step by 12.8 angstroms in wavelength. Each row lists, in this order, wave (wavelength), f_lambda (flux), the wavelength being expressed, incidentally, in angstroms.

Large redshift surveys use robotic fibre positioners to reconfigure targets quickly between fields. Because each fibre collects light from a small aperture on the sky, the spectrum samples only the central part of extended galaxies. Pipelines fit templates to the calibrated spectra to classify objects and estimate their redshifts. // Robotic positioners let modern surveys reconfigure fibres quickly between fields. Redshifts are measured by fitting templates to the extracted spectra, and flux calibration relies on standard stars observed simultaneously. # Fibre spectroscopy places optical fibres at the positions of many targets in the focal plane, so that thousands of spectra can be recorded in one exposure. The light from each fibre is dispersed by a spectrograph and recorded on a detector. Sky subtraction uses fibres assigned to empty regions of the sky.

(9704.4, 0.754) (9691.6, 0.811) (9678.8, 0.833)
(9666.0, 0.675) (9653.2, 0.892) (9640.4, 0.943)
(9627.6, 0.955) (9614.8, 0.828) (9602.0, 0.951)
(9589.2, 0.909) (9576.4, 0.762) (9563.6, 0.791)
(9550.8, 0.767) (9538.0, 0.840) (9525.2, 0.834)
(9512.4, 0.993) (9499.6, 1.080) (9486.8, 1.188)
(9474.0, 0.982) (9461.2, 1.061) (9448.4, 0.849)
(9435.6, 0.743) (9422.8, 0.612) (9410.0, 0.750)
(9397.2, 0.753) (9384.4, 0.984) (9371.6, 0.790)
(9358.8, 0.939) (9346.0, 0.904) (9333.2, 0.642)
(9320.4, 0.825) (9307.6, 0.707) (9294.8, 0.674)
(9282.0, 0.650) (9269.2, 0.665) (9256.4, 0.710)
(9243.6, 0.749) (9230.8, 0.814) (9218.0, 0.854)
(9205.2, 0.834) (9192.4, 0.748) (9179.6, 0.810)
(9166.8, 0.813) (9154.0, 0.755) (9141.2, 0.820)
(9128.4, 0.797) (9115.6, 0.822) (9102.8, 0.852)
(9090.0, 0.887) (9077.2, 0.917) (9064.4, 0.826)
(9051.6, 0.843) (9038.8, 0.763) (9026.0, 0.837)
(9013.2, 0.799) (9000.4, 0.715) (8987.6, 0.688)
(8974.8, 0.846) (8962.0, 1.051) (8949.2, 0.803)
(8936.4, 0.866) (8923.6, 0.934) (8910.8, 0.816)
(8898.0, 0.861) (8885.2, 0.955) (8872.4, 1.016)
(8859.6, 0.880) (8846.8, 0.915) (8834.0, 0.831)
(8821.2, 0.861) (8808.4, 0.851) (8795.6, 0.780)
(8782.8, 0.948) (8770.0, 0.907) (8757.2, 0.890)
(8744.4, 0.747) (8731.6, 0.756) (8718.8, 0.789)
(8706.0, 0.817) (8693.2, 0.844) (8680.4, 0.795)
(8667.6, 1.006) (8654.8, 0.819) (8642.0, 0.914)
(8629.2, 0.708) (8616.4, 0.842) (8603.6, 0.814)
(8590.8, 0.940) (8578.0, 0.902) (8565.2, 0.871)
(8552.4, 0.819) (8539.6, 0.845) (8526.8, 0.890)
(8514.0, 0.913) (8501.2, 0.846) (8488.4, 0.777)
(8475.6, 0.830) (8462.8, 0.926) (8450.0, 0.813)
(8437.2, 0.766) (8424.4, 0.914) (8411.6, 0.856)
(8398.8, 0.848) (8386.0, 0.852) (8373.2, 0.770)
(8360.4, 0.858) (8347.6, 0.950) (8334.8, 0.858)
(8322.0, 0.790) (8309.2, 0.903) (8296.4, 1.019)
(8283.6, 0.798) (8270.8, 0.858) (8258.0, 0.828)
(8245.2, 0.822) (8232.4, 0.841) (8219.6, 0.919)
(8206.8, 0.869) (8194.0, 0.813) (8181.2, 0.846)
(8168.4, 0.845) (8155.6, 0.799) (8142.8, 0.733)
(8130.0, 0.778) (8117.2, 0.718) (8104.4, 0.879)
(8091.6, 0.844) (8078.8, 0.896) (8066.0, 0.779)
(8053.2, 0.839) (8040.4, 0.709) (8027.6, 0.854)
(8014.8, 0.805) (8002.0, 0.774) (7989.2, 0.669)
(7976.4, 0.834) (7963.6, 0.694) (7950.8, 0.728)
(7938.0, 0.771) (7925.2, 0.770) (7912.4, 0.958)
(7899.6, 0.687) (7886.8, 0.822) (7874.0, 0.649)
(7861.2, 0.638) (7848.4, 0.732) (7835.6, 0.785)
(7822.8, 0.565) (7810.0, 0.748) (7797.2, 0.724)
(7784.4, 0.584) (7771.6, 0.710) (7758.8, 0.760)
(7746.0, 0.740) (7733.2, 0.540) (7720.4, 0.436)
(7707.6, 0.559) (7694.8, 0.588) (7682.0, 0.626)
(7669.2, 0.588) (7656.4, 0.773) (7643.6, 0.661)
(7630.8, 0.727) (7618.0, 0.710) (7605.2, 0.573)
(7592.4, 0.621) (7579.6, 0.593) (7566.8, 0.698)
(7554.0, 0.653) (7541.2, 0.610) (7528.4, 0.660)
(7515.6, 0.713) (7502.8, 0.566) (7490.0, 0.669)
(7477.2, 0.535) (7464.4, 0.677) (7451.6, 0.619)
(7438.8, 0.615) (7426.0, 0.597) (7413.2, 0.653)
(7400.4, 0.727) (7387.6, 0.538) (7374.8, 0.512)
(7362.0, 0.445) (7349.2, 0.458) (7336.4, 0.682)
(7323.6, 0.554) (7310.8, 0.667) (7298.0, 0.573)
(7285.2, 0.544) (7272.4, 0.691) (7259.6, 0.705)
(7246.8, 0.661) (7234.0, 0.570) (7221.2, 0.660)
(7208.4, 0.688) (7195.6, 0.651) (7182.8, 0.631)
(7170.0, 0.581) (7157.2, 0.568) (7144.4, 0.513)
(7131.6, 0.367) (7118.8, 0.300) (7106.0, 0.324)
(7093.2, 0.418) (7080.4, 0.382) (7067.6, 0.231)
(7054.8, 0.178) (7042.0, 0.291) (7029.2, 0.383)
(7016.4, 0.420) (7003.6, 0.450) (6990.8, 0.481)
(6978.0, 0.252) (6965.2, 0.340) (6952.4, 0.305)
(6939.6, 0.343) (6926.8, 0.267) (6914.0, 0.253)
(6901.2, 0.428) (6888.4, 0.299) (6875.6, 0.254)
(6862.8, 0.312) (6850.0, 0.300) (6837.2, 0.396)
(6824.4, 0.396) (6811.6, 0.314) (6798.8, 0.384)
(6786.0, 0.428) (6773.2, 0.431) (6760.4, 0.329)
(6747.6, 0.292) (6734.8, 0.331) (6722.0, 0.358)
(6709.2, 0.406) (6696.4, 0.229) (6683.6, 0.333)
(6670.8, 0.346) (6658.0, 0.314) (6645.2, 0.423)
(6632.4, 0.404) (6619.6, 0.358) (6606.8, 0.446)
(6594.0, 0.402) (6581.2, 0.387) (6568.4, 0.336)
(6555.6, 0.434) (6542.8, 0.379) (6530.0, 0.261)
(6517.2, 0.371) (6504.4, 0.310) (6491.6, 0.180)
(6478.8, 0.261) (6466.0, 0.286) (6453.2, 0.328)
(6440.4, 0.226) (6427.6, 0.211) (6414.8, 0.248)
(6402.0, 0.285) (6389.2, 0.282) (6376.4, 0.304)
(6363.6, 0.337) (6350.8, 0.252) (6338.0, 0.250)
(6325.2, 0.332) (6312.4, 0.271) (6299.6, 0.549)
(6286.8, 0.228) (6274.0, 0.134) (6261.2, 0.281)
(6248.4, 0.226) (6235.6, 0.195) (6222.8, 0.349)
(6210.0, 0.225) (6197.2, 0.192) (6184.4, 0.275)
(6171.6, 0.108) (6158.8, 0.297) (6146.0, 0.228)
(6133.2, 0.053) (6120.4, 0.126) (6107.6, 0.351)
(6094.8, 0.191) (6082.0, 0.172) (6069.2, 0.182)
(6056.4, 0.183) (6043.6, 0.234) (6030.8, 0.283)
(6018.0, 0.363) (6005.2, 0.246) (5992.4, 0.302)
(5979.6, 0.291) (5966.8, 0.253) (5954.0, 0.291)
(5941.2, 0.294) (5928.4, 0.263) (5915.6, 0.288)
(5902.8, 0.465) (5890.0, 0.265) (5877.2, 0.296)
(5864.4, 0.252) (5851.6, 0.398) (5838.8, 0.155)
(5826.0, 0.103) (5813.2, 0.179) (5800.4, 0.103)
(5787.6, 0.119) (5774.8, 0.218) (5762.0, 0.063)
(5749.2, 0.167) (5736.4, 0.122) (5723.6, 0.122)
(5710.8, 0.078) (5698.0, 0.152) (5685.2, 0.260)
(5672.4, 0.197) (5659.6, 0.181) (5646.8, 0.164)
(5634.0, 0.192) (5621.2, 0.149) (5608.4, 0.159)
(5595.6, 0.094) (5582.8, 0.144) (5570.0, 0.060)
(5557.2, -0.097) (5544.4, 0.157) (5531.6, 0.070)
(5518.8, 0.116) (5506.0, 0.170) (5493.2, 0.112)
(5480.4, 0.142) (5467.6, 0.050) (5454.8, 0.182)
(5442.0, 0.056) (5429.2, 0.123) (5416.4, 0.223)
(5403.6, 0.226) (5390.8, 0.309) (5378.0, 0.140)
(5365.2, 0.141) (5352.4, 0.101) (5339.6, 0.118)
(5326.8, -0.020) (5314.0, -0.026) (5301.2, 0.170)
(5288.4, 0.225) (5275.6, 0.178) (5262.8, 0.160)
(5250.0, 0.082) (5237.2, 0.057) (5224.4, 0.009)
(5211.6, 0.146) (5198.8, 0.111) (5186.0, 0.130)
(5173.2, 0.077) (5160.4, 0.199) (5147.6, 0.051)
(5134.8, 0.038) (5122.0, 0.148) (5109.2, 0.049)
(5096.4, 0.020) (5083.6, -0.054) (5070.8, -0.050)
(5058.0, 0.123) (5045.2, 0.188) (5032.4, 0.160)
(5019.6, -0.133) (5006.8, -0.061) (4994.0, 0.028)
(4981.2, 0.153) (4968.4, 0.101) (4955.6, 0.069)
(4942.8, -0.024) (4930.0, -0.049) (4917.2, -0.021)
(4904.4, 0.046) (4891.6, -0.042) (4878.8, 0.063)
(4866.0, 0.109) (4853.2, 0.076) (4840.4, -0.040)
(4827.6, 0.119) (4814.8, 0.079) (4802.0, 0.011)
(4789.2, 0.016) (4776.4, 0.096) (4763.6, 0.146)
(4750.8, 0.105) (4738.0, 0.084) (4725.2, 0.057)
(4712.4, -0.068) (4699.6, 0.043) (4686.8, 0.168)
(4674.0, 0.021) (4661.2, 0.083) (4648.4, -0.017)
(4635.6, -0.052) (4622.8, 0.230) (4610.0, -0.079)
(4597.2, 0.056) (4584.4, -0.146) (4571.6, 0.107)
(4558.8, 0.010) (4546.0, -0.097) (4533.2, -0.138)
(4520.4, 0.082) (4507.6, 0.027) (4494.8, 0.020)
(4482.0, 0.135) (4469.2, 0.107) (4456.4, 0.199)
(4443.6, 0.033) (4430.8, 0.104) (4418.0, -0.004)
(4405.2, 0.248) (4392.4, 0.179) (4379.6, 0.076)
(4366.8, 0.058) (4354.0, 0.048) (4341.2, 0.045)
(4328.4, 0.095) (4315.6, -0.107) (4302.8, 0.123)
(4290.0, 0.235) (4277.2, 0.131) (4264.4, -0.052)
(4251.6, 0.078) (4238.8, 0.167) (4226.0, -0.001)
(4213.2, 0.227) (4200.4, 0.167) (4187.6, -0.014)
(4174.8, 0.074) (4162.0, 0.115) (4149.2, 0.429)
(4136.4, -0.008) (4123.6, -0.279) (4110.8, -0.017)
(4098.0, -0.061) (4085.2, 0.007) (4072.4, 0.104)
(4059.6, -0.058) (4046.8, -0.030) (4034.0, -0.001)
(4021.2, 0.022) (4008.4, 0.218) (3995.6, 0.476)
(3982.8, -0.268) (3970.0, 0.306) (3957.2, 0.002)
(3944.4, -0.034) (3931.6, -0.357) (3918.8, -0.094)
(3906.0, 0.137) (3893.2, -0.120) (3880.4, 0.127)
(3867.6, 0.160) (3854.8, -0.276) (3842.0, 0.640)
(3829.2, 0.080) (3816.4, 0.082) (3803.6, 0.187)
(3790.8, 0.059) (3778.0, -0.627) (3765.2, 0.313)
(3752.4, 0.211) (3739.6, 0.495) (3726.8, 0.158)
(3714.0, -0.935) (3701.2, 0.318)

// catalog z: 0.794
